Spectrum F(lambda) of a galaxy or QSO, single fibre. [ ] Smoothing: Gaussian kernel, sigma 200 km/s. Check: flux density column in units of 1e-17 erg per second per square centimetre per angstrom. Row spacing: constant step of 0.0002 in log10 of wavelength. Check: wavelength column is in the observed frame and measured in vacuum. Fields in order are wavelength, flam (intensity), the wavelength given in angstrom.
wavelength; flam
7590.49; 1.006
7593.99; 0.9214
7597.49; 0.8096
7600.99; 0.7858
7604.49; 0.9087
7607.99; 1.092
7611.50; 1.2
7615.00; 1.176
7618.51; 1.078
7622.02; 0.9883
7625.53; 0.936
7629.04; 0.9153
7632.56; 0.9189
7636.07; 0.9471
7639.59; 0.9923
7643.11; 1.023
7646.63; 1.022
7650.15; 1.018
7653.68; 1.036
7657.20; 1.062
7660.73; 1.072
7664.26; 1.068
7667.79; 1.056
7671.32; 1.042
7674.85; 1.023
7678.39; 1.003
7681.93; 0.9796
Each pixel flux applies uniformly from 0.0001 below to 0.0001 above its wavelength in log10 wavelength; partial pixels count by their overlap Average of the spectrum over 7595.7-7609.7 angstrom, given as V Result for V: 0.899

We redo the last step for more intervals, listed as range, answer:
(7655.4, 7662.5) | 1.07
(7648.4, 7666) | 1.05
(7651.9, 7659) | 1.05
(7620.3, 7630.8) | 0.946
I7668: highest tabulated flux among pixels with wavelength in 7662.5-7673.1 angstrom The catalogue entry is 1.068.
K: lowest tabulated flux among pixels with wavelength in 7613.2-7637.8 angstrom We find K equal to 0.9153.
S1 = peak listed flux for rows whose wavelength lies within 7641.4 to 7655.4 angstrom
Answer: 1.036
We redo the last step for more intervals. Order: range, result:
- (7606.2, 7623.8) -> 1.2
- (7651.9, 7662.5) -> 1.072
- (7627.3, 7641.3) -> 0.9923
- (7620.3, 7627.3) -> 0.9883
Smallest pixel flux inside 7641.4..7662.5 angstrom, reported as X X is 1.018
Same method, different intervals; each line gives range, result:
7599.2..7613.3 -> 0.7858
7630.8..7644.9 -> 0.9189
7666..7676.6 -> 1.023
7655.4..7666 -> 1.062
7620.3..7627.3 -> 0.936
